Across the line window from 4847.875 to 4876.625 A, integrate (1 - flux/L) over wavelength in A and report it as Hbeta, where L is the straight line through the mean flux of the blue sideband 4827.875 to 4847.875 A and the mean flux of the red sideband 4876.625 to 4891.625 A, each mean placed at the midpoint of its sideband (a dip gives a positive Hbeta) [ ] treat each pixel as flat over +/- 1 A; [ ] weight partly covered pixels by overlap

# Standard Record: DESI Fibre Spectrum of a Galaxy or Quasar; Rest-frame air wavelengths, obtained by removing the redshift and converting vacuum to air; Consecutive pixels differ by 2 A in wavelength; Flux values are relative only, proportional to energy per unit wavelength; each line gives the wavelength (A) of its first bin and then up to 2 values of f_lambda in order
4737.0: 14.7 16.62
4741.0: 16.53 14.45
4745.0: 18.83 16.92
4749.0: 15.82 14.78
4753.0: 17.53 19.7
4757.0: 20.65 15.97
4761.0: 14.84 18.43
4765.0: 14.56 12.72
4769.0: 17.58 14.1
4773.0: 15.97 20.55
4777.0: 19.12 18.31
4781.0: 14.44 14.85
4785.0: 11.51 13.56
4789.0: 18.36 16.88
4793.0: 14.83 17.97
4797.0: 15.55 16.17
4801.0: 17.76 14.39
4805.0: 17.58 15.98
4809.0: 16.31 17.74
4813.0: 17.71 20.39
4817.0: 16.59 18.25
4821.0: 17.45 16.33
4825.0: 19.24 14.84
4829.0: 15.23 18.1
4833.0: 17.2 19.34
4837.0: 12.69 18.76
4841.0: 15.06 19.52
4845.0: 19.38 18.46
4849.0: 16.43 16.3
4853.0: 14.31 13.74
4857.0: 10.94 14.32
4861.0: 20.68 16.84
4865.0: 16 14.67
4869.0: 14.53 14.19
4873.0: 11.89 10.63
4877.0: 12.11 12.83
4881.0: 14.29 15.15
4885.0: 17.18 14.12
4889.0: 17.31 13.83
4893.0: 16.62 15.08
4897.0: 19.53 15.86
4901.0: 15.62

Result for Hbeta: 2.4 A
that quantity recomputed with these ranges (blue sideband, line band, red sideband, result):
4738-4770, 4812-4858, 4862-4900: -3.78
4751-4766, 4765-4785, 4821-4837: 1.25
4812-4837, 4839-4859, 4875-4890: 0.11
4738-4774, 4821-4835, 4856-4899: -1.36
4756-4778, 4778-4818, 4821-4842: 0.96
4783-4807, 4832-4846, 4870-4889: -2.52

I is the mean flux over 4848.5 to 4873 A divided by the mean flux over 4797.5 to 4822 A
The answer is 0.88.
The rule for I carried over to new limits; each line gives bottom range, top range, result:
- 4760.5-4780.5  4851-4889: 0.87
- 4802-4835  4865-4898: 0.85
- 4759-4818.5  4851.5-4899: 0.91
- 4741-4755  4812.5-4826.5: 1.08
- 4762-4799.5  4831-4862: 1.03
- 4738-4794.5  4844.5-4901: 0.93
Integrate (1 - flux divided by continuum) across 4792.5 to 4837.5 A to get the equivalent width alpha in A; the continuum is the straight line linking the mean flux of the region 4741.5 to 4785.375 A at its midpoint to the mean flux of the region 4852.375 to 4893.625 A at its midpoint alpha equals -3.85 A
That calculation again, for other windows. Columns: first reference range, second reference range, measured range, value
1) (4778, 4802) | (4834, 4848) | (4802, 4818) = -0.5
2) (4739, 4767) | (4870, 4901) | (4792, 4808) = -0.3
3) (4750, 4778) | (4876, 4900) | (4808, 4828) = -1.6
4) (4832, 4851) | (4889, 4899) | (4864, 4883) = 3.6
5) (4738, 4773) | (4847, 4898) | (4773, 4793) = -0.2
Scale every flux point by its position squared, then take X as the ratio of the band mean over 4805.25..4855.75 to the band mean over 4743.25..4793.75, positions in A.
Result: 1.07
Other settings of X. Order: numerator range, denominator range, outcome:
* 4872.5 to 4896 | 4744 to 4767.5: 0.90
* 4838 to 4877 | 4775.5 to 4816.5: 0.96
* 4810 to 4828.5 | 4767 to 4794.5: 1.11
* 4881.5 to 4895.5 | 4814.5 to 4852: 0.92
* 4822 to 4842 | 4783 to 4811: 1.06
